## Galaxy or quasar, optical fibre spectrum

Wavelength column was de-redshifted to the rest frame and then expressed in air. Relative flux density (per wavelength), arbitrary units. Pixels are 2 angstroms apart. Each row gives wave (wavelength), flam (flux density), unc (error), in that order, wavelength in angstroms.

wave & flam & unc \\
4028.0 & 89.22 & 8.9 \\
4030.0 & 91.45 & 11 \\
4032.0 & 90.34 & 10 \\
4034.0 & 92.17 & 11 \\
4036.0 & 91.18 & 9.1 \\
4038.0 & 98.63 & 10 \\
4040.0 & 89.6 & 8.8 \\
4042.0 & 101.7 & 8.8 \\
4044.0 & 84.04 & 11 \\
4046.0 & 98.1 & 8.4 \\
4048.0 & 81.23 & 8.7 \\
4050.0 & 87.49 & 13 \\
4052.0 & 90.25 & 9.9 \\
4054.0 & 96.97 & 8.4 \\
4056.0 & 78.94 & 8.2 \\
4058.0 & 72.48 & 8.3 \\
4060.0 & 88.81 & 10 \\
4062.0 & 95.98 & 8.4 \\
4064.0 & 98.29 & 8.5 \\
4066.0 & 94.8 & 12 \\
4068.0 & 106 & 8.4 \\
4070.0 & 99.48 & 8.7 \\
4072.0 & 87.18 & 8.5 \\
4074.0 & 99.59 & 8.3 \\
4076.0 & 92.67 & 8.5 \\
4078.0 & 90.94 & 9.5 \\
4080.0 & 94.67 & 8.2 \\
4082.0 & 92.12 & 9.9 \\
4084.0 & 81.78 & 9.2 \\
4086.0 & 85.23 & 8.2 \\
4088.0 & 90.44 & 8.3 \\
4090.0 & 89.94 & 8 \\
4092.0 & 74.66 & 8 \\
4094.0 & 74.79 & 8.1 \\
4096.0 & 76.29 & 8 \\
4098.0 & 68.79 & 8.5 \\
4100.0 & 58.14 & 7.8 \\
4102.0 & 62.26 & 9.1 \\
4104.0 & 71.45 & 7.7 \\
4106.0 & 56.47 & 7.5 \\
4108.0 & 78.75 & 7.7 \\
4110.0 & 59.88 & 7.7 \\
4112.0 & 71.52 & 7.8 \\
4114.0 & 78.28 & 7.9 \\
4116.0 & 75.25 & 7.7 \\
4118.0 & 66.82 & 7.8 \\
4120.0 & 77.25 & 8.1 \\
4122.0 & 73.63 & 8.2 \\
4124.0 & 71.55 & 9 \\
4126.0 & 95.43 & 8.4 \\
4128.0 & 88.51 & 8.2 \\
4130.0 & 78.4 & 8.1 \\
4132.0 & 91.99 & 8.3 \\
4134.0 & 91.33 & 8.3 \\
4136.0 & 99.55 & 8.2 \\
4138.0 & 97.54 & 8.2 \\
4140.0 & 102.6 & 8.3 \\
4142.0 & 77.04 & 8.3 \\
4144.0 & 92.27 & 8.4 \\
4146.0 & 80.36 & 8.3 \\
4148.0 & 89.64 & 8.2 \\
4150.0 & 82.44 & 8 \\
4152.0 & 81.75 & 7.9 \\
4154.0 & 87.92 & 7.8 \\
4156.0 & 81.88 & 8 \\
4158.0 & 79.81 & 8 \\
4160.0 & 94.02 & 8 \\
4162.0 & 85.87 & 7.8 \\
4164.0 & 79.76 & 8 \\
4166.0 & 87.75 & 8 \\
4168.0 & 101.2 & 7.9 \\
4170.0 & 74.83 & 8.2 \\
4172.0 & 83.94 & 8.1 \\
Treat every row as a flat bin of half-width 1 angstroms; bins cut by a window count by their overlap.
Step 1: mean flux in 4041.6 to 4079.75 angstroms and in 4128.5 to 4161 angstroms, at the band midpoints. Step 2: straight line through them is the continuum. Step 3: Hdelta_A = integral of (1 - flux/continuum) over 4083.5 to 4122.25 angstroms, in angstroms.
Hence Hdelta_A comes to 7.1 angstroms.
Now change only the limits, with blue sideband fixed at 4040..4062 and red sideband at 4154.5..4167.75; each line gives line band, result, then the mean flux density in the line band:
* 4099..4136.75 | 4.7 angstroms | 76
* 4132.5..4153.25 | -0.8 angstroms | 89.5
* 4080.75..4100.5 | 1.7 angstroms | 79.9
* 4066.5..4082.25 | -1.4 angstroms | 95.5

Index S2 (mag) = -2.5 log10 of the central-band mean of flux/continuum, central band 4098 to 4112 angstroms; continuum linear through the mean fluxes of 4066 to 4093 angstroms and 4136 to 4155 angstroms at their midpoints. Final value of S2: 0.35 mag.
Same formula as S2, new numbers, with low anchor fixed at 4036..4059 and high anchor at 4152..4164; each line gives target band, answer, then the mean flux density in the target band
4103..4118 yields 0.23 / 70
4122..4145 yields -0.04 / 89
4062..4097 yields -0.03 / 90.1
